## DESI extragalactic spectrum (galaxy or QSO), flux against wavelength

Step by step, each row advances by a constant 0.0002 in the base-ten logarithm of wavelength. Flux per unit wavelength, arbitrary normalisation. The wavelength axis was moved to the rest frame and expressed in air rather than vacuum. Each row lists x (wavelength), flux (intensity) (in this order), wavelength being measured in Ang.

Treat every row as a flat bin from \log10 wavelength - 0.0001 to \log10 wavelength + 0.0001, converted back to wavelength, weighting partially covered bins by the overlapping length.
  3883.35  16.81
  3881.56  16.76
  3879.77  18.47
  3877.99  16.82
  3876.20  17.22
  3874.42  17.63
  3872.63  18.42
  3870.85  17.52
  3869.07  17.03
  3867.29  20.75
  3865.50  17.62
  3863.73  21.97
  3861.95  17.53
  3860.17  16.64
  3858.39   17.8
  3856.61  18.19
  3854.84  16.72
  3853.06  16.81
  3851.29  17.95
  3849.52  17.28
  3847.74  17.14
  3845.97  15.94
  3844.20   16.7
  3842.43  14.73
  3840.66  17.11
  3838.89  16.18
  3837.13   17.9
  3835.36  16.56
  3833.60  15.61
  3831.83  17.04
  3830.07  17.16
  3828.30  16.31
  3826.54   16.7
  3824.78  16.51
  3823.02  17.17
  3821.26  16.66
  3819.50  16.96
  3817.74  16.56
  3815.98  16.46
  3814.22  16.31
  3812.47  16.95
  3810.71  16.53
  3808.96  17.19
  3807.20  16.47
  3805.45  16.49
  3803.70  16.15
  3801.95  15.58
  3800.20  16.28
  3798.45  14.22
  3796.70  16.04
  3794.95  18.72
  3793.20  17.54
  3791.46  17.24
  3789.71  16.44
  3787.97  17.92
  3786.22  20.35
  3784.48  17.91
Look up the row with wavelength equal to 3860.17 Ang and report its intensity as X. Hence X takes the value 16.64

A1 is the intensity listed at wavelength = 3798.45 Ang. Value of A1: 14.22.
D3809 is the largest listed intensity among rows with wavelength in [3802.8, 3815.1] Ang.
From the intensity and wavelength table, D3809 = 17.19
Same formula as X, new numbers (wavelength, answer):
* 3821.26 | 16.66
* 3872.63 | 18.42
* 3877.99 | 16.82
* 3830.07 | 17.16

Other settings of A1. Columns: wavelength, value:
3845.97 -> 15.94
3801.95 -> 15.58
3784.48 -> 17.91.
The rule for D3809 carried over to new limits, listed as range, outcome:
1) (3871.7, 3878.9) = 18.42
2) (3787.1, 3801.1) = 18.72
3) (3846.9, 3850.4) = 17.28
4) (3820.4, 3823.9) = 17.17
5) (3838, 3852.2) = 17.95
